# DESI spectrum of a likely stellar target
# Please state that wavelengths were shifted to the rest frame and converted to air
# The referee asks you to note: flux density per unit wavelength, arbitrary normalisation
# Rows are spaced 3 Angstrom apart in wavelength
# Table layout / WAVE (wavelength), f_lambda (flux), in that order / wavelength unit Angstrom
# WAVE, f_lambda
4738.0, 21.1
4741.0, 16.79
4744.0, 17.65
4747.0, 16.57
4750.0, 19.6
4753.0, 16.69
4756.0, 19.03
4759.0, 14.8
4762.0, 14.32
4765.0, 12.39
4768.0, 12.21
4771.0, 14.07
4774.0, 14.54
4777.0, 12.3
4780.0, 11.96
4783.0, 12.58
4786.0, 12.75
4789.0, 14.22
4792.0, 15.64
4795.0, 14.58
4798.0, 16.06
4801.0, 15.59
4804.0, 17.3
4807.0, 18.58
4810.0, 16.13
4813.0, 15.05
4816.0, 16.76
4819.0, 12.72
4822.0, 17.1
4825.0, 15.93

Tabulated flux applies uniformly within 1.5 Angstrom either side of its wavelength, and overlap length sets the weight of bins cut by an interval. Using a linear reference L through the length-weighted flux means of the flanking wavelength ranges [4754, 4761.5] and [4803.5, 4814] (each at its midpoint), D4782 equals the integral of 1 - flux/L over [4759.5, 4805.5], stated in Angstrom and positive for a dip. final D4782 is 7.2 Angstrom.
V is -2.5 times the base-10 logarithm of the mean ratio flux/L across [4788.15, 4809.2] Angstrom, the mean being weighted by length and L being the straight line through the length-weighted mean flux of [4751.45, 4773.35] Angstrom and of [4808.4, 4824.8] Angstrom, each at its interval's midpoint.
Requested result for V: -0.05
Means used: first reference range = 14.8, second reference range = 15.6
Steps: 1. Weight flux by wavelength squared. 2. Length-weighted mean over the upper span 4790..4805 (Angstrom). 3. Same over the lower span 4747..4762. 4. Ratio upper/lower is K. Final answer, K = 0.9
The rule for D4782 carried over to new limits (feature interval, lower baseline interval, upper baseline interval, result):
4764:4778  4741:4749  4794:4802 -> 2.7 Angstrom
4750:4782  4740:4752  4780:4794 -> 2.6 Angstrom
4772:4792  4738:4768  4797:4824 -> 3.7 Angstrom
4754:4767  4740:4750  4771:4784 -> 0.2 Angstrom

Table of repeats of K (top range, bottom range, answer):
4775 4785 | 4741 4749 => 0.73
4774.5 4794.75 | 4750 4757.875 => 0.75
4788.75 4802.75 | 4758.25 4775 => 1.14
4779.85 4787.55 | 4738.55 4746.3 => 0.72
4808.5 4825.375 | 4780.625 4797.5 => 1.13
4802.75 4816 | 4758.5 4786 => 1.29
